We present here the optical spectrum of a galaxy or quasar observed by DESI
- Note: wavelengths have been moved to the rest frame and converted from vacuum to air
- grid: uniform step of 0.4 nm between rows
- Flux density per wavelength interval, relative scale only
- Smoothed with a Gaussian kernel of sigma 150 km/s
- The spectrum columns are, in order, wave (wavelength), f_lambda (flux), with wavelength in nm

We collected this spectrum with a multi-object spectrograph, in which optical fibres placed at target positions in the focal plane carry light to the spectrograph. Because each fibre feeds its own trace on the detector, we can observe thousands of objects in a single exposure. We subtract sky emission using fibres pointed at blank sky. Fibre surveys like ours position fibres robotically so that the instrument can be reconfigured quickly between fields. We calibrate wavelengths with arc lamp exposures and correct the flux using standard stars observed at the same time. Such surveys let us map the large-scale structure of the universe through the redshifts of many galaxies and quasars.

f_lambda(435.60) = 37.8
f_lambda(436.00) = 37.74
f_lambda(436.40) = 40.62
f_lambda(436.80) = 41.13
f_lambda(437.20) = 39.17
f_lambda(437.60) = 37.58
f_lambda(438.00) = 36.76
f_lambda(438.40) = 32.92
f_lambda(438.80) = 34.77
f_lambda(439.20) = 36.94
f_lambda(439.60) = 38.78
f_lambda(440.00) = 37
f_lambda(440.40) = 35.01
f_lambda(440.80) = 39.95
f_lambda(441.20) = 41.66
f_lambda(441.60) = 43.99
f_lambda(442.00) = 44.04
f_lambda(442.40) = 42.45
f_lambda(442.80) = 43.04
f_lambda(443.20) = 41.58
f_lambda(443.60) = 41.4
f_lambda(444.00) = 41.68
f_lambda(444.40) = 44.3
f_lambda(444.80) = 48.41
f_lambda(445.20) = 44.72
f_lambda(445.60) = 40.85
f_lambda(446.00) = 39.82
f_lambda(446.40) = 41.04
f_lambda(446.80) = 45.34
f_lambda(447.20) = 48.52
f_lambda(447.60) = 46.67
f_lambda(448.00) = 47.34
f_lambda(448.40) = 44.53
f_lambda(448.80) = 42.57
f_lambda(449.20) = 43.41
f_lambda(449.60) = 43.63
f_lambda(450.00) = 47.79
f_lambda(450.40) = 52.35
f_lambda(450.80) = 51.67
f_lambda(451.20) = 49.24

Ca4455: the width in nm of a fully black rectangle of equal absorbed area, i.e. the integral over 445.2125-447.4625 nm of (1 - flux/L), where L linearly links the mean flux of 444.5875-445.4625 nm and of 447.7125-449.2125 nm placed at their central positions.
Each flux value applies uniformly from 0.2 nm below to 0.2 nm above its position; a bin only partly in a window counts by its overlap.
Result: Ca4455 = 0.11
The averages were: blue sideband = 46.1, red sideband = 44.7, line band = 43.3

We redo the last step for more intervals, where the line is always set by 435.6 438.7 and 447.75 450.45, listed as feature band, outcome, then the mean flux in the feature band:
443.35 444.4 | 0.00 nm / 42.1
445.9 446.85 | 0.04 nm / 41.8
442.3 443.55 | -0.02 nm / 42.2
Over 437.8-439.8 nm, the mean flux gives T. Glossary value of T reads 36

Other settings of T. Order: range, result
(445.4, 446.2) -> 40.3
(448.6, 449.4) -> 43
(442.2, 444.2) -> 42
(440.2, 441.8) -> 40.2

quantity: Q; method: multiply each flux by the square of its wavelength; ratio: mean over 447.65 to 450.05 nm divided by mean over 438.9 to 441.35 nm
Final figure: 1.23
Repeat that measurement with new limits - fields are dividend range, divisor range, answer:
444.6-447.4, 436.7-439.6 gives 1.23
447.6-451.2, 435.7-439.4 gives 1.32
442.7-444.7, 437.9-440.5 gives 1.21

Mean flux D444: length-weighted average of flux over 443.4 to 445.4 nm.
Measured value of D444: 44.1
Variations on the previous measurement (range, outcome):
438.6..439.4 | 35.9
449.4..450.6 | 47.9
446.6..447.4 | 46.9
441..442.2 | 43.2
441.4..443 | 43.4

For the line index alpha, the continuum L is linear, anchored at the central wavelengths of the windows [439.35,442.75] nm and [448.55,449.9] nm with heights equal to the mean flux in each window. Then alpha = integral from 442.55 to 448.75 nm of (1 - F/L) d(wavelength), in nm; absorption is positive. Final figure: -0.25 nm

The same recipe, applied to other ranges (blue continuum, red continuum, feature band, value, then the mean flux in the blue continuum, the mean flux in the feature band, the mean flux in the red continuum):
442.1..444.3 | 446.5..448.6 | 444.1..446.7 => 0.06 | 42.2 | 43.2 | 46.2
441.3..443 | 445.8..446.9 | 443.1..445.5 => -0.07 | 43.3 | 43.7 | 41.8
